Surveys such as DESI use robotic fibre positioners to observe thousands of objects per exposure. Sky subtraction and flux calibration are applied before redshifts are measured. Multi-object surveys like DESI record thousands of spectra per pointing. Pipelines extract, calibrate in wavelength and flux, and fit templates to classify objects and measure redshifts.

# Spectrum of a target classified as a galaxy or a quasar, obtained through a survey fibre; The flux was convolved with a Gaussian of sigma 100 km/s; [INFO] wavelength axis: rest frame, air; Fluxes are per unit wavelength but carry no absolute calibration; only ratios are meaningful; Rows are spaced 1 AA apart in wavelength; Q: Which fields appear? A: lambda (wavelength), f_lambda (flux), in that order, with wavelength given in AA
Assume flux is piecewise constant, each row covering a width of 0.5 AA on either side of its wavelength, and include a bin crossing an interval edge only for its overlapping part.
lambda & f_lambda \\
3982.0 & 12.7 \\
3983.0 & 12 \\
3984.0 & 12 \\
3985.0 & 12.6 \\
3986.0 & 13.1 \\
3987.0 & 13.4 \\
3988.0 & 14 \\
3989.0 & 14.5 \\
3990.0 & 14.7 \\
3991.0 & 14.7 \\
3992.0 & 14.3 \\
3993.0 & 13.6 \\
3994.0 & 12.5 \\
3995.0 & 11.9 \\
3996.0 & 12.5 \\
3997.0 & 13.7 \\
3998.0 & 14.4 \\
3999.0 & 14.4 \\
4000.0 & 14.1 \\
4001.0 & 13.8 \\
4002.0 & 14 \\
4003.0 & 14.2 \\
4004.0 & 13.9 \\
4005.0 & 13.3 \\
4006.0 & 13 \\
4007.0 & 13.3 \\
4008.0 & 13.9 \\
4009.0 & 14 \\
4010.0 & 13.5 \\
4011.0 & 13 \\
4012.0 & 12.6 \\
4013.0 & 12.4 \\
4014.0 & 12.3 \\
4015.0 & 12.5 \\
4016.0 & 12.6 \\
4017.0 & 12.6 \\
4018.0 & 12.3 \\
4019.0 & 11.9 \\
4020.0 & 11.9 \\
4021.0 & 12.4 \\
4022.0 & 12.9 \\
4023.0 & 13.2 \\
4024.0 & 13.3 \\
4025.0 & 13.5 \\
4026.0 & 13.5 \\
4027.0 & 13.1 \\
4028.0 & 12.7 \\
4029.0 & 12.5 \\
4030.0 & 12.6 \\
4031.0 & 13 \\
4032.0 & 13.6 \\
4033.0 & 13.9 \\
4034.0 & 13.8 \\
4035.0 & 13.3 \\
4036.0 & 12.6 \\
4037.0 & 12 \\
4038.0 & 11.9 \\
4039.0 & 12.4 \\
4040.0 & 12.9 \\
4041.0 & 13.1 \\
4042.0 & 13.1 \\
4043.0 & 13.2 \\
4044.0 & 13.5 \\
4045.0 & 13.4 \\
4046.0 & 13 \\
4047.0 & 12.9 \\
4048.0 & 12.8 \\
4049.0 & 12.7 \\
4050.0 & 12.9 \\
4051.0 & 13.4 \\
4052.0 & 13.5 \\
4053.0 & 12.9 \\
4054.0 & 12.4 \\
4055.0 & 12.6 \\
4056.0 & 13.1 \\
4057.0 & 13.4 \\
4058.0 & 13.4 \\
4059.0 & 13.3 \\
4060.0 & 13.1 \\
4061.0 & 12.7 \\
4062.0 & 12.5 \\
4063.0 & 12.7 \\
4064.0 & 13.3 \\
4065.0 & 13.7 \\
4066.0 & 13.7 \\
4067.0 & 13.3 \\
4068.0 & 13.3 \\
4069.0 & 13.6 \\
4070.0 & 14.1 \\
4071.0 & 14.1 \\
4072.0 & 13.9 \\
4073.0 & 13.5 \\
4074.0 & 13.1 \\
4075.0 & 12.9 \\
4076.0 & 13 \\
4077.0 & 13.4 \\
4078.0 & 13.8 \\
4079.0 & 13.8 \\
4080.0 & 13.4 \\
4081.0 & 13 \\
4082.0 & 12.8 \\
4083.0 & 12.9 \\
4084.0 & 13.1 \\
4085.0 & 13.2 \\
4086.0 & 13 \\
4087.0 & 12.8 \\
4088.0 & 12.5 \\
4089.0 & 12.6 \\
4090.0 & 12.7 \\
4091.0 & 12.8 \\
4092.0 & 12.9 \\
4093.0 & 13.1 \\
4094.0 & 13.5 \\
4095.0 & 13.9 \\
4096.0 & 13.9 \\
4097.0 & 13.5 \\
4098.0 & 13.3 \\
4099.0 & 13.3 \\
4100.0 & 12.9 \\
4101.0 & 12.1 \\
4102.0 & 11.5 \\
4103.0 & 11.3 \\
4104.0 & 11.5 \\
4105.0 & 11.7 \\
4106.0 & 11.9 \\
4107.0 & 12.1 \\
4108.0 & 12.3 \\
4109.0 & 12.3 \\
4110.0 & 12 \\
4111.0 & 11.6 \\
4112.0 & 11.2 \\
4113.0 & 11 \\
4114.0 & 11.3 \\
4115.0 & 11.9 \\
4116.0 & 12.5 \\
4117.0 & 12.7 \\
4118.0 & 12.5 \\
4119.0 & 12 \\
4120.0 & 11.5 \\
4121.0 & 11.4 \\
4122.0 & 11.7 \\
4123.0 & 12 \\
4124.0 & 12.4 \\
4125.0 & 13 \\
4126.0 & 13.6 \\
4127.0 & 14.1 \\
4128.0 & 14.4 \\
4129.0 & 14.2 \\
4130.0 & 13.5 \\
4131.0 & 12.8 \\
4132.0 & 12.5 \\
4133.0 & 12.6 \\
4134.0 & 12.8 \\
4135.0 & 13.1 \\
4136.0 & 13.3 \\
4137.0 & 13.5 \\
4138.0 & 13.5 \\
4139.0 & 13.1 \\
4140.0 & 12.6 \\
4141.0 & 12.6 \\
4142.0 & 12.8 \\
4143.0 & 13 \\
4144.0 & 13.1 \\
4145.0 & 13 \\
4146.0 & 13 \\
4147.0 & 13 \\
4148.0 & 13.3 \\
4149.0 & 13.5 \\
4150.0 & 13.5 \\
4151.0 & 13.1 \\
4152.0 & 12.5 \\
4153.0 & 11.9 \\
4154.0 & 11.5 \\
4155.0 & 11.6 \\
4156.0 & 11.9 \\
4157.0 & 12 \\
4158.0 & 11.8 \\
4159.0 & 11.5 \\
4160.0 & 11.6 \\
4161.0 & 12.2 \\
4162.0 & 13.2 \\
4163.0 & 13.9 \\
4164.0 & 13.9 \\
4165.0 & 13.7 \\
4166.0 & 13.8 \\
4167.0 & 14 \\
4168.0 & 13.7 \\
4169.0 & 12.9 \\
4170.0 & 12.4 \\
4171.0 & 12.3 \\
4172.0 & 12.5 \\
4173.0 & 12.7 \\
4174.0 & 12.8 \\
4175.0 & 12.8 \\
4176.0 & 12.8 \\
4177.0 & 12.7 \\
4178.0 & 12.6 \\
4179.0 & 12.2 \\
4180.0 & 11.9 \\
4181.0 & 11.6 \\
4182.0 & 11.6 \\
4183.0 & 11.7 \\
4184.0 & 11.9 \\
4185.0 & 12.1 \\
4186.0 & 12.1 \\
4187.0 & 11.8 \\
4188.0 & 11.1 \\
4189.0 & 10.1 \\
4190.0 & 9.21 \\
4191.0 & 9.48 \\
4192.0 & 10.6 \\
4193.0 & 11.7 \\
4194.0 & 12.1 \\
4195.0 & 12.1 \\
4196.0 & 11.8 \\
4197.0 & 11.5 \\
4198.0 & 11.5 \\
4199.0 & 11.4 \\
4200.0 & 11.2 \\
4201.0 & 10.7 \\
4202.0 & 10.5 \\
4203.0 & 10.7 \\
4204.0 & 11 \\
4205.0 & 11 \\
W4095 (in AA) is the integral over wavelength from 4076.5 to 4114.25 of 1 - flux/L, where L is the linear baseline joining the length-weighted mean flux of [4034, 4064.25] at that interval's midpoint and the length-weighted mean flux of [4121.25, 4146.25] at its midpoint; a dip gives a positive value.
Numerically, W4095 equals 1.0 AA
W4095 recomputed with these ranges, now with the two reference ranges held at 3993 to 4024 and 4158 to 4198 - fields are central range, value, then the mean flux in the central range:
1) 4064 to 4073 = -0.6 AA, 13.7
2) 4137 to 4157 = -0.7 AA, 12.8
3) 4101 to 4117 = 1.0 AA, 11.8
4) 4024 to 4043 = 0.0 AA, 13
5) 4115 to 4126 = 0.2 AA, 12.2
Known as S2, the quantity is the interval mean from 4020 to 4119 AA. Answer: 12.9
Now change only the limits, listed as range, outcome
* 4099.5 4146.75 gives 12.5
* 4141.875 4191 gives 12.4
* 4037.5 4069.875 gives 13.1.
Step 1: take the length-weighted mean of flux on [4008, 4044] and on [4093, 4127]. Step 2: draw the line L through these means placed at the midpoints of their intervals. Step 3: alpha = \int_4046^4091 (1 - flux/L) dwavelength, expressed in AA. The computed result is -2.0 AA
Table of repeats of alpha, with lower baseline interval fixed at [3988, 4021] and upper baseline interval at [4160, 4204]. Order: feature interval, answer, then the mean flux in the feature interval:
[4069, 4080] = -0.64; 13.6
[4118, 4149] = -1.36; 12.9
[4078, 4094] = -0.37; 13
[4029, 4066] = -0.05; 13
